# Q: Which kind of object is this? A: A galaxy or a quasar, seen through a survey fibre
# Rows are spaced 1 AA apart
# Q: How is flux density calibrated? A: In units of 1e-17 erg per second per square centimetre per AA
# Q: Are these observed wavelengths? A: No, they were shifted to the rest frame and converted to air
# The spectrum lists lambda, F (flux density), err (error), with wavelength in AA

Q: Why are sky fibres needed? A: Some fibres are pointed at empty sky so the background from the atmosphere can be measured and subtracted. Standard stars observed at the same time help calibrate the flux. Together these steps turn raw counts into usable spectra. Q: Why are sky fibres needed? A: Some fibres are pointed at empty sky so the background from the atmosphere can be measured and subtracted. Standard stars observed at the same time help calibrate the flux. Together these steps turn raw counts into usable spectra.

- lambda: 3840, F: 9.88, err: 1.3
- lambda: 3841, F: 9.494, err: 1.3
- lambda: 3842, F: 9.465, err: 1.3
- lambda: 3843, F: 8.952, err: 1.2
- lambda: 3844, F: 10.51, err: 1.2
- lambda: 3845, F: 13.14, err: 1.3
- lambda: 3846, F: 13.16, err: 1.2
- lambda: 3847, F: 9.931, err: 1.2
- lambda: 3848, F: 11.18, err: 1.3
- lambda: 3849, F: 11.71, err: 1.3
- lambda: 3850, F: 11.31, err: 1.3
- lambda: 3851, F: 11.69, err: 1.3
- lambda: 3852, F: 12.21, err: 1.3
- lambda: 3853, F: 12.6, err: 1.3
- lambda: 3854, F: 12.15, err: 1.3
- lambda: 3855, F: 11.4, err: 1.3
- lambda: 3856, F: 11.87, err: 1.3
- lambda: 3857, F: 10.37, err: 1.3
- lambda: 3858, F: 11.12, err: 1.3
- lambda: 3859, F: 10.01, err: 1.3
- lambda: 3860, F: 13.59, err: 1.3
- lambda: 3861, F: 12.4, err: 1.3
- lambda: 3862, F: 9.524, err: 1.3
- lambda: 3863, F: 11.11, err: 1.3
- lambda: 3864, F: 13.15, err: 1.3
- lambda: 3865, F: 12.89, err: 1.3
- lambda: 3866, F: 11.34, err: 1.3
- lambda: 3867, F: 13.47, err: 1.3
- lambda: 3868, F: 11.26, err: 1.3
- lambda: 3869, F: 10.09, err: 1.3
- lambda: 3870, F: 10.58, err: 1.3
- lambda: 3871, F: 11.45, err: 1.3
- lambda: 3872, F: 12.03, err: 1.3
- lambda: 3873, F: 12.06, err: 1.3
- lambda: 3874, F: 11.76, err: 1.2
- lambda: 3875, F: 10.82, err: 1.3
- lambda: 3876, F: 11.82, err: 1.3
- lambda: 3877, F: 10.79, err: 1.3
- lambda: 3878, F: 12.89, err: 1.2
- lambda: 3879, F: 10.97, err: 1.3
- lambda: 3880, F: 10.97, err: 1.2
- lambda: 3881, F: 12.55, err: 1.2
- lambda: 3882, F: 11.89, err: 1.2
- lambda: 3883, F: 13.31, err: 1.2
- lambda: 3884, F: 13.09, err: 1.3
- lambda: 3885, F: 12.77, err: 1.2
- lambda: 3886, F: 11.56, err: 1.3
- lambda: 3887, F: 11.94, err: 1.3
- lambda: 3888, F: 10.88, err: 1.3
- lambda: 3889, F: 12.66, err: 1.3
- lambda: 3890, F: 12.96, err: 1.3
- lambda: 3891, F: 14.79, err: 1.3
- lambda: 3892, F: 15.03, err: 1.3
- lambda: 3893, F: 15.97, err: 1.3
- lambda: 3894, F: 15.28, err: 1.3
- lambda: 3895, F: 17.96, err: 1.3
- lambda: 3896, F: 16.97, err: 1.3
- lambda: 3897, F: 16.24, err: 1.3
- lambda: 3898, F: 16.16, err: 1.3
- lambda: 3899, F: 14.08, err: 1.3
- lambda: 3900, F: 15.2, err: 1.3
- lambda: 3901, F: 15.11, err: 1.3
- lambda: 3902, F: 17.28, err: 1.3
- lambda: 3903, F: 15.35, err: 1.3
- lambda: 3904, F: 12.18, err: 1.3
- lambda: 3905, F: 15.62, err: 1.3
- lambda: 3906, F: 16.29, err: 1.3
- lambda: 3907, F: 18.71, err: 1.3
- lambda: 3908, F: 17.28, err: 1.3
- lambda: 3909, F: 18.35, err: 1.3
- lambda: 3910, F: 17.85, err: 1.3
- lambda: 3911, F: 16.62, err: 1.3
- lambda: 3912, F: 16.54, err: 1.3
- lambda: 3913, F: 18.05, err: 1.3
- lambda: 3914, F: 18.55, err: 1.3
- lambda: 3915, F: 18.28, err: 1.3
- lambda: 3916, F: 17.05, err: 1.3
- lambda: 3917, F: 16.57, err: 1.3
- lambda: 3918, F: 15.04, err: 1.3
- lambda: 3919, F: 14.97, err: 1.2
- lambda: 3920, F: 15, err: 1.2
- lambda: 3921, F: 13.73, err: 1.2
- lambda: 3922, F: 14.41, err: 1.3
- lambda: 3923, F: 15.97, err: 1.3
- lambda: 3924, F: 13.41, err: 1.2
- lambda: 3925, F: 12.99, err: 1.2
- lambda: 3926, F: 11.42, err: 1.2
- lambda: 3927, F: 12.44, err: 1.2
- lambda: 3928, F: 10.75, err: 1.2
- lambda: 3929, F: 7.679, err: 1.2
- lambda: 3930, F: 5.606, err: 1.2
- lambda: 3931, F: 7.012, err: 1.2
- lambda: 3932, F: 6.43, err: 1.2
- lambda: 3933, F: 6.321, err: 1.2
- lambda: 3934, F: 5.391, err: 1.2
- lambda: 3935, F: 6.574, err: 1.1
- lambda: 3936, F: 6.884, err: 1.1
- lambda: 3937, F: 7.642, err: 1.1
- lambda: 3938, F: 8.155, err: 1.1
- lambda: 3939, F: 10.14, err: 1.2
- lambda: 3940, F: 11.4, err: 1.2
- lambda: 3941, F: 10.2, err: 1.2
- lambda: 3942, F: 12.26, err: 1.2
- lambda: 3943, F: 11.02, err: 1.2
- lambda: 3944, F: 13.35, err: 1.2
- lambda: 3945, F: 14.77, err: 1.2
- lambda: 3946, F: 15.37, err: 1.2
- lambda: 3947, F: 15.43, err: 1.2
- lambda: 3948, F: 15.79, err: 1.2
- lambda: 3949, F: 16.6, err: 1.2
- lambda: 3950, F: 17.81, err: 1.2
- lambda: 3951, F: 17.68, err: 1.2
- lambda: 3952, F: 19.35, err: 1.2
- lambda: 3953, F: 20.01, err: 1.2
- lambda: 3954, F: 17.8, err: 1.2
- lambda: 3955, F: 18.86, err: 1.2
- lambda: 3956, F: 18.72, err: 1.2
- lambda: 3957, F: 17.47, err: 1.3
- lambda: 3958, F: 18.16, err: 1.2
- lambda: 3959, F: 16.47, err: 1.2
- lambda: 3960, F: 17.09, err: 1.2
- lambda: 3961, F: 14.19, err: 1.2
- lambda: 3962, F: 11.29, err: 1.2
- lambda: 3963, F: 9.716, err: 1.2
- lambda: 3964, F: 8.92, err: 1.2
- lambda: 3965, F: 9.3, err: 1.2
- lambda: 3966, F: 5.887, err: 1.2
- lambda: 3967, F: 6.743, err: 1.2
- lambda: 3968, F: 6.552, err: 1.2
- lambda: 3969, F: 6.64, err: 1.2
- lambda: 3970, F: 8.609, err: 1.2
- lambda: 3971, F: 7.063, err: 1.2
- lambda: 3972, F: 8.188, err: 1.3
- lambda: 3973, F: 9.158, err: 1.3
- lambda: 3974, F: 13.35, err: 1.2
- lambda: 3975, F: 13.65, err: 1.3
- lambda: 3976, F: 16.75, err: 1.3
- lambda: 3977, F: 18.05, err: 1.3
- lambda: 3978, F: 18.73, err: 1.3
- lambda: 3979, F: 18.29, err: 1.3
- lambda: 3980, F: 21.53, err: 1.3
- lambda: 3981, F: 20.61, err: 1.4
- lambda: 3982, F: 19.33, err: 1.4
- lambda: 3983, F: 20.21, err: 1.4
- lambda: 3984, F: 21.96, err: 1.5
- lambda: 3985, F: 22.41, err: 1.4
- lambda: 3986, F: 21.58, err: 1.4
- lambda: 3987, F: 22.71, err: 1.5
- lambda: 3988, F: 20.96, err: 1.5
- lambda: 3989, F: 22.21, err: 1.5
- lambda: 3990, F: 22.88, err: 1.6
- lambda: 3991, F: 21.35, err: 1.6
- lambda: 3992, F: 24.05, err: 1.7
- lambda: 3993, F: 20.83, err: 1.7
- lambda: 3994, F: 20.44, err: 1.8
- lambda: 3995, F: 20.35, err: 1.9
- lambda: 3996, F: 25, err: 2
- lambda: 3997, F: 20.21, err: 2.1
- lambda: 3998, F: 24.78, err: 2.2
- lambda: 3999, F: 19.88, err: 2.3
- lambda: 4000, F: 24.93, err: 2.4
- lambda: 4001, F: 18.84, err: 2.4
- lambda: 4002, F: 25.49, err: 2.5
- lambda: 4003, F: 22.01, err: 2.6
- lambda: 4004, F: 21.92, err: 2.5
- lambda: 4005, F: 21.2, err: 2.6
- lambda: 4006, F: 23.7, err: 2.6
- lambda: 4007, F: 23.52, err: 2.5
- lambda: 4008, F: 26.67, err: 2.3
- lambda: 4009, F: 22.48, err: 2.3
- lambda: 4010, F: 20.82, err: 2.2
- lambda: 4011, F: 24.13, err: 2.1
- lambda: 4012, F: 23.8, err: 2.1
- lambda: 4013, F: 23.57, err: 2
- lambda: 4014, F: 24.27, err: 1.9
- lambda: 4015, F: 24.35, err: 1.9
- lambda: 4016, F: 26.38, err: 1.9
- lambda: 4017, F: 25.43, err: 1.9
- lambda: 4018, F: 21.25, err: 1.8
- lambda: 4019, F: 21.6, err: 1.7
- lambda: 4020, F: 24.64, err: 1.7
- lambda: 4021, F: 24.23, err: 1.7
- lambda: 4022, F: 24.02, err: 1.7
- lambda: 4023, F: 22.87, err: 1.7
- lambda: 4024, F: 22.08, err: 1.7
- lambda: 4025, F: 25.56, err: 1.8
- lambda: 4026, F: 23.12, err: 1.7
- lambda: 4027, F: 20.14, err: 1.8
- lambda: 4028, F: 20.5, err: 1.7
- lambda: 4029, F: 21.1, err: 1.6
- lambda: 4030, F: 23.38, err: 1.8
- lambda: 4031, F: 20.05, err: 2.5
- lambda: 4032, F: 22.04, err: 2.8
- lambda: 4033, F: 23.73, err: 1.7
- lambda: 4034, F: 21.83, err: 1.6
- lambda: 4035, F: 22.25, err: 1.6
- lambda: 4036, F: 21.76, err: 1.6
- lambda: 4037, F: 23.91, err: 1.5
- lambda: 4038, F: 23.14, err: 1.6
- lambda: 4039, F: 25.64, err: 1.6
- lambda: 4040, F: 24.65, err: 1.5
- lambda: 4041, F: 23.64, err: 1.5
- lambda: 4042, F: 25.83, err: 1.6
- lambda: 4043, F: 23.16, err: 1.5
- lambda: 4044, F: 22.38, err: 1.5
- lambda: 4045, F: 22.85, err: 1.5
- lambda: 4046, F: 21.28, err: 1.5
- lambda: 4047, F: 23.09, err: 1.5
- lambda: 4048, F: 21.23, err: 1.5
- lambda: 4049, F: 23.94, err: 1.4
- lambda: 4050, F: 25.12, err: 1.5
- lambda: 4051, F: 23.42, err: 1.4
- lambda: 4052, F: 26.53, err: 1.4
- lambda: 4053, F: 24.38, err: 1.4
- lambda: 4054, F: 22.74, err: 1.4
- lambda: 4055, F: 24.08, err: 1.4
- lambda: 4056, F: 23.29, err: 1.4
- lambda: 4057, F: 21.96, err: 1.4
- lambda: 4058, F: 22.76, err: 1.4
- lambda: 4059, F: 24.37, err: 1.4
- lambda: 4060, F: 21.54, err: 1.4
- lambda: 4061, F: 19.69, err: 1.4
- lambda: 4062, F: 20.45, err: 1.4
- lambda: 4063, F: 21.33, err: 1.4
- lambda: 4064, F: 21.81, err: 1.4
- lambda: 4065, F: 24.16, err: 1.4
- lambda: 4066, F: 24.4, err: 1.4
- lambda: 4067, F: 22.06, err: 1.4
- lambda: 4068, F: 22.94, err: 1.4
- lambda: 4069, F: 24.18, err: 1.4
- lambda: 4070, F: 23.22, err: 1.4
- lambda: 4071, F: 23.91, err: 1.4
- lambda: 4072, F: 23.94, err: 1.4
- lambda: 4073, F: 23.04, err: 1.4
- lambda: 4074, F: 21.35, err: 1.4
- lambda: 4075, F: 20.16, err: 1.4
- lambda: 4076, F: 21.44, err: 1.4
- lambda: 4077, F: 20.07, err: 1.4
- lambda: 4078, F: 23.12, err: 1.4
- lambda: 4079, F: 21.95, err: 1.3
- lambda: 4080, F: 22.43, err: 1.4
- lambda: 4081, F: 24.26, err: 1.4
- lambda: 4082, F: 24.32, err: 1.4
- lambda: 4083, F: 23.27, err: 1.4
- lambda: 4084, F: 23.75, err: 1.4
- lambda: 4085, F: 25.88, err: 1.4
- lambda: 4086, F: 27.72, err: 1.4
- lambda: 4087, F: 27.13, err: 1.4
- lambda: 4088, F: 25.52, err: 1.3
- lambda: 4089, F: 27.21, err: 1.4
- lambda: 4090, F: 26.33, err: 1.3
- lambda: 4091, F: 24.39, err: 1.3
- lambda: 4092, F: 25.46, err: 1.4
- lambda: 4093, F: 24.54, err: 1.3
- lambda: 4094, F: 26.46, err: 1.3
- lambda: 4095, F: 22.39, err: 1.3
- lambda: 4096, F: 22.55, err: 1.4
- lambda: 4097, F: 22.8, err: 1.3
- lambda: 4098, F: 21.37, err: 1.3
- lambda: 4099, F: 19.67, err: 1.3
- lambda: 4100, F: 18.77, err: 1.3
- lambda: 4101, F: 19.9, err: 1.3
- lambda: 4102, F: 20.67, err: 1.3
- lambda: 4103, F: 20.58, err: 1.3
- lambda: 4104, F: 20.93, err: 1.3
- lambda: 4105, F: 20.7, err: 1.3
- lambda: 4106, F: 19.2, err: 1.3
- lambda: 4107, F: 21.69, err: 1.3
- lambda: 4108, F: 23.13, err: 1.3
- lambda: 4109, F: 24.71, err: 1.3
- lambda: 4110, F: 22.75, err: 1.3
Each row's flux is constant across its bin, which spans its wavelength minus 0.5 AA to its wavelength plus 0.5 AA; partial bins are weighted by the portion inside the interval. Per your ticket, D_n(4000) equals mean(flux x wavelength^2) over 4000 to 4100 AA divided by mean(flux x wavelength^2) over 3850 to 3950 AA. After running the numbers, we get 1.9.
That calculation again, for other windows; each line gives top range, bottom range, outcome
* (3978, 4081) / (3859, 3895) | 1.99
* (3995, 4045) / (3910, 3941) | 2.00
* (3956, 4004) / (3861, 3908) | 1.36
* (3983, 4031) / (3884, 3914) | 1.56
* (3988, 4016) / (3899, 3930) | 1.58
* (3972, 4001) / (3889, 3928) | 1.34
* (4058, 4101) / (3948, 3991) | 1.54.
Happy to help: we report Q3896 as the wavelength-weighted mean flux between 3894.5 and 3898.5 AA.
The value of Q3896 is 16.8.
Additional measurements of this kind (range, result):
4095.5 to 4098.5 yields 22.2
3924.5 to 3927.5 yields 12.3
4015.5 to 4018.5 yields 24.4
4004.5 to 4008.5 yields 23.8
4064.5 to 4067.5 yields 23.5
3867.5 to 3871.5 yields 10.8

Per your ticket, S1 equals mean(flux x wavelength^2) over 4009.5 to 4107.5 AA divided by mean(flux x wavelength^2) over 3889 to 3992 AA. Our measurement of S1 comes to 1.67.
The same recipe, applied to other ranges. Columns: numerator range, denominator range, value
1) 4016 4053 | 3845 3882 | 2.17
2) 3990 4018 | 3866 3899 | 1.89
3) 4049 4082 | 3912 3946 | 2.05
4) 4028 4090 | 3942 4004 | 1.42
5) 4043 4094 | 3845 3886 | 2.21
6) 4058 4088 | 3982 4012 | 1.07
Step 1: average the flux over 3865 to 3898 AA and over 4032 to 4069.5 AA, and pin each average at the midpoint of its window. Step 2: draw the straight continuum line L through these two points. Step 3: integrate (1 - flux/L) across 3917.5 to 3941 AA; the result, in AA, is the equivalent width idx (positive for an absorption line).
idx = 7.8 AA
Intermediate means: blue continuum 12.8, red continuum 23.1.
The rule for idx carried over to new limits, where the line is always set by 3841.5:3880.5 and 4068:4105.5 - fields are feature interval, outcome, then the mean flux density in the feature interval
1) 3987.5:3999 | -2.3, 22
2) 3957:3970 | 4.4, 11.1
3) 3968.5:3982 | 2.6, 14.1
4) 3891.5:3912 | -3.9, 16.2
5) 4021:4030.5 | -1.3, 22.6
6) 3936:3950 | 2.9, 12.5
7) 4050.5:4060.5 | -0.9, 23.5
